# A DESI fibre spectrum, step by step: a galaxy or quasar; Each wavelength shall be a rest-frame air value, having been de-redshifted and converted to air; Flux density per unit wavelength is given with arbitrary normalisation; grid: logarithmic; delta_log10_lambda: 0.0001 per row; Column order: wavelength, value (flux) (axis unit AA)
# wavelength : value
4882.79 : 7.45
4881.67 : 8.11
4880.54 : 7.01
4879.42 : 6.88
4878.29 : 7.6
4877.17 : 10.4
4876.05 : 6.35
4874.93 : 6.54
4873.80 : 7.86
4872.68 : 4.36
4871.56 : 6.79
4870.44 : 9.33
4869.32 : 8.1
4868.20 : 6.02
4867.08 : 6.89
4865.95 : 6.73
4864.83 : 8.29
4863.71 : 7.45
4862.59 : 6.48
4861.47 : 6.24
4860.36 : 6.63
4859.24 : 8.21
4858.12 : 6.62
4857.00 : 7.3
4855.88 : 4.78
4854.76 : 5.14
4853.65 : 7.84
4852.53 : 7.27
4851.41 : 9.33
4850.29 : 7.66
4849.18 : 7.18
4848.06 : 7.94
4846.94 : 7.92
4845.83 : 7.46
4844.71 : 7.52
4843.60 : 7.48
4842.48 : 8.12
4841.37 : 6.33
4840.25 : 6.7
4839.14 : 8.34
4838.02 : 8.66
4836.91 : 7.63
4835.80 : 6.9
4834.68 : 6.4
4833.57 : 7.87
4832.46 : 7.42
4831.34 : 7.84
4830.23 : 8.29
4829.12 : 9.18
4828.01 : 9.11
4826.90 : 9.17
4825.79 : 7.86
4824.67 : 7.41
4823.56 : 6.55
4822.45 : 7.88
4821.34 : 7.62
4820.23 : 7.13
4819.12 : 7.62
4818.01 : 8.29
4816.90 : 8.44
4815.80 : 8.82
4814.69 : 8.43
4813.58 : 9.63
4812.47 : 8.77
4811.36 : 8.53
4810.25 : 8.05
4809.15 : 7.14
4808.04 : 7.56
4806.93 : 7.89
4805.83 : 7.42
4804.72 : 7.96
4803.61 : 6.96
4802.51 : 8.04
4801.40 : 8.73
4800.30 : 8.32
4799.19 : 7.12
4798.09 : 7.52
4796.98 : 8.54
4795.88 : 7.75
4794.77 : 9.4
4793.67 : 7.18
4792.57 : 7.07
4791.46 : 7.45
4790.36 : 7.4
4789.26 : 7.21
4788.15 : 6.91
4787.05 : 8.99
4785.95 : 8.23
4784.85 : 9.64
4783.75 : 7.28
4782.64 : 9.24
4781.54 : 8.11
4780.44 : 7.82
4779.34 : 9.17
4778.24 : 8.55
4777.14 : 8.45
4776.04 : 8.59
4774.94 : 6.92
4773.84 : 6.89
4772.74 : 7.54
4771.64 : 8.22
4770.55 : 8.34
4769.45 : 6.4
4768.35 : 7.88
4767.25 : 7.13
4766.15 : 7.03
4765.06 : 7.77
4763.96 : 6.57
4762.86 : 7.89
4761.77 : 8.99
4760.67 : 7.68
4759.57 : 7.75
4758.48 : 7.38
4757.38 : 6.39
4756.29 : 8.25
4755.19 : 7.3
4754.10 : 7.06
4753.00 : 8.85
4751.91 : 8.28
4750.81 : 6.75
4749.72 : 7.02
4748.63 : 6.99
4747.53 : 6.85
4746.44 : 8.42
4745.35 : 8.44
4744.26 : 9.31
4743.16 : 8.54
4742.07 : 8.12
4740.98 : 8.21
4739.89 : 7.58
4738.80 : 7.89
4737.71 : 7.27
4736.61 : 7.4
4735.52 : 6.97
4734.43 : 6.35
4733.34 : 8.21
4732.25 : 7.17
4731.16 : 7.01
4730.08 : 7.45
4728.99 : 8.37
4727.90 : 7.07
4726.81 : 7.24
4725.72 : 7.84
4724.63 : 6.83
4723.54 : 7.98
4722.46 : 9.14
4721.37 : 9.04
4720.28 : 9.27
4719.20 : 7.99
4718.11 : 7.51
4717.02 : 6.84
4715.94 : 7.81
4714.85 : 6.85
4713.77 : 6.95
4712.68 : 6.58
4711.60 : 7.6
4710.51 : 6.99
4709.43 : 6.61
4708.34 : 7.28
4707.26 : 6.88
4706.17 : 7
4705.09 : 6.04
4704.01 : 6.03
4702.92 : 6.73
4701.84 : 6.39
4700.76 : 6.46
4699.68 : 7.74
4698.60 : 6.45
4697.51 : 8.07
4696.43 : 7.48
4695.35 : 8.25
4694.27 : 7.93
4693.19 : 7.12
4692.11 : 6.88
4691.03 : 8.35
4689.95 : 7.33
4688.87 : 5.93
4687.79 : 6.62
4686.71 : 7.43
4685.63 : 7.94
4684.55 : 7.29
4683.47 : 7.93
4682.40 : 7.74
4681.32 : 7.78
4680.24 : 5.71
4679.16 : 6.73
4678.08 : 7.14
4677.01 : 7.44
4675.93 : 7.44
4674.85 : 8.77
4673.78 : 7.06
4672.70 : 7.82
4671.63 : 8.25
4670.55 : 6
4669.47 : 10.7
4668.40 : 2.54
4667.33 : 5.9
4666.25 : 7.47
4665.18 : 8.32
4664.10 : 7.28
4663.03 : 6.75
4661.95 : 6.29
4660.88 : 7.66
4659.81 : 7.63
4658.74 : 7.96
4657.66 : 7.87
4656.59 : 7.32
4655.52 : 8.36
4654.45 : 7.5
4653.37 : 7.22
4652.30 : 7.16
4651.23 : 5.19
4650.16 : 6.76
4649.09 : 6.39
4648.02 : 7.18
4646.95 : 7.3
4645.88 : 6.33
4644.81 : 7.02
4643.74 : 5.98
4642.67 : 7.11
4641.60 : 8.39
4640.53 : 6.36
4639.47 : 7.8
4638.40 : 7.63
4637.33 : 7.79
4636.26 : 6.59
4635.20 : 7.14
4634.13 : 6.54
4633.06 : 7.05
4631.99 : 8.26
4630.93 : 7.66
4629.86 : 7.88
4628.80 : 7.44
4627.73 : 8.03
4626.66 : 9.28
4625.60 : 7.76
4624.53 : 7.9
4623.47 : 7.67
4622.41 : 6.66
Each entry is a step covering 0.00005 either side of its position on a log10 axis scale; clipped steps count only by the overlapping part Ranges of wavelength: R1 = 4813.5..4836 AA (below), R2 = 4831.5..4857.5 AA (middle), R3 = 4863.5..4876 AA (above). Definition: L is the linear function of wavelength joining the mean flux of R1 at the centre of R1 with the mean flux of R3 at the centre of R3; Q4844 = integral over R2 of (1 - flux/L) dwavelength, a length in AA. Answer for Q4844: 0.8 AA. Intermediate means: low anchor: 7.98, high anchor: 7.08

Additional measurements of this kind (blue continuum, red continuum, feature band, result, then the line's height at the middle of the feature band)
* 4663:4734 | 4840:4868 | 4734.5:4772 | -2.0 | 7.27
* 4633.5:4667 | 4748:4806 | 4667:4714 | 1.5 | 7.36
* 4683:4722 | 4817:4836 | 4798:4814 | -0.5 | 7.73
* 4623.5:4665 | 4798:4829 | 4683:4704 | 0.8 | 7.53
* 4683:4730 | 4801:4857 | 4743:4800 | -1.9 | 7.57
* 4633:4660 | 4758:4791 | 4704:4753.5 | 0.3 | 7.6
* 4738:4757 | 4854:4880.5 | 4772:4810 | -1.8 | 7.55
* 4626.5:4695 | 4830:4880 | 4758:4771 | -0.5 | 7.29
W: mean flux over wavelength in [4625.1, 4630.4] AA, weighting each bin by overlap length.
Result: 8.08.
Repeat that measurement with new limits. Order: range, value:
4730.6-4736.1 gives 7.16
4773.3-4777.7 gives 7.71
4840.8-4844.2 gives 7.31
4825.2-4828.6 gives 8.7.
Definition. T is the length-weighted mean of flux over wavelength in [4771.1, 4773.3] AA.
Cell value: 7.87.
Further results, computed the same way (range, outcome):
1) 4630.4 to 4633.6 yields 7.66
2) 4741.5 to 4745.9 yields 8.6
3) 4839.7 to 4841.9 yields 6.5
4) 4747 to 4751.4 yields 6.91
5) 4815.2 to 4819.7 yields 8.3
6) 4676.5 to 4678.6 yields 7.31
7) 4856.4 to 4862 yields 6.99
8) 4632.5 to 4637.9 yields 7.02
